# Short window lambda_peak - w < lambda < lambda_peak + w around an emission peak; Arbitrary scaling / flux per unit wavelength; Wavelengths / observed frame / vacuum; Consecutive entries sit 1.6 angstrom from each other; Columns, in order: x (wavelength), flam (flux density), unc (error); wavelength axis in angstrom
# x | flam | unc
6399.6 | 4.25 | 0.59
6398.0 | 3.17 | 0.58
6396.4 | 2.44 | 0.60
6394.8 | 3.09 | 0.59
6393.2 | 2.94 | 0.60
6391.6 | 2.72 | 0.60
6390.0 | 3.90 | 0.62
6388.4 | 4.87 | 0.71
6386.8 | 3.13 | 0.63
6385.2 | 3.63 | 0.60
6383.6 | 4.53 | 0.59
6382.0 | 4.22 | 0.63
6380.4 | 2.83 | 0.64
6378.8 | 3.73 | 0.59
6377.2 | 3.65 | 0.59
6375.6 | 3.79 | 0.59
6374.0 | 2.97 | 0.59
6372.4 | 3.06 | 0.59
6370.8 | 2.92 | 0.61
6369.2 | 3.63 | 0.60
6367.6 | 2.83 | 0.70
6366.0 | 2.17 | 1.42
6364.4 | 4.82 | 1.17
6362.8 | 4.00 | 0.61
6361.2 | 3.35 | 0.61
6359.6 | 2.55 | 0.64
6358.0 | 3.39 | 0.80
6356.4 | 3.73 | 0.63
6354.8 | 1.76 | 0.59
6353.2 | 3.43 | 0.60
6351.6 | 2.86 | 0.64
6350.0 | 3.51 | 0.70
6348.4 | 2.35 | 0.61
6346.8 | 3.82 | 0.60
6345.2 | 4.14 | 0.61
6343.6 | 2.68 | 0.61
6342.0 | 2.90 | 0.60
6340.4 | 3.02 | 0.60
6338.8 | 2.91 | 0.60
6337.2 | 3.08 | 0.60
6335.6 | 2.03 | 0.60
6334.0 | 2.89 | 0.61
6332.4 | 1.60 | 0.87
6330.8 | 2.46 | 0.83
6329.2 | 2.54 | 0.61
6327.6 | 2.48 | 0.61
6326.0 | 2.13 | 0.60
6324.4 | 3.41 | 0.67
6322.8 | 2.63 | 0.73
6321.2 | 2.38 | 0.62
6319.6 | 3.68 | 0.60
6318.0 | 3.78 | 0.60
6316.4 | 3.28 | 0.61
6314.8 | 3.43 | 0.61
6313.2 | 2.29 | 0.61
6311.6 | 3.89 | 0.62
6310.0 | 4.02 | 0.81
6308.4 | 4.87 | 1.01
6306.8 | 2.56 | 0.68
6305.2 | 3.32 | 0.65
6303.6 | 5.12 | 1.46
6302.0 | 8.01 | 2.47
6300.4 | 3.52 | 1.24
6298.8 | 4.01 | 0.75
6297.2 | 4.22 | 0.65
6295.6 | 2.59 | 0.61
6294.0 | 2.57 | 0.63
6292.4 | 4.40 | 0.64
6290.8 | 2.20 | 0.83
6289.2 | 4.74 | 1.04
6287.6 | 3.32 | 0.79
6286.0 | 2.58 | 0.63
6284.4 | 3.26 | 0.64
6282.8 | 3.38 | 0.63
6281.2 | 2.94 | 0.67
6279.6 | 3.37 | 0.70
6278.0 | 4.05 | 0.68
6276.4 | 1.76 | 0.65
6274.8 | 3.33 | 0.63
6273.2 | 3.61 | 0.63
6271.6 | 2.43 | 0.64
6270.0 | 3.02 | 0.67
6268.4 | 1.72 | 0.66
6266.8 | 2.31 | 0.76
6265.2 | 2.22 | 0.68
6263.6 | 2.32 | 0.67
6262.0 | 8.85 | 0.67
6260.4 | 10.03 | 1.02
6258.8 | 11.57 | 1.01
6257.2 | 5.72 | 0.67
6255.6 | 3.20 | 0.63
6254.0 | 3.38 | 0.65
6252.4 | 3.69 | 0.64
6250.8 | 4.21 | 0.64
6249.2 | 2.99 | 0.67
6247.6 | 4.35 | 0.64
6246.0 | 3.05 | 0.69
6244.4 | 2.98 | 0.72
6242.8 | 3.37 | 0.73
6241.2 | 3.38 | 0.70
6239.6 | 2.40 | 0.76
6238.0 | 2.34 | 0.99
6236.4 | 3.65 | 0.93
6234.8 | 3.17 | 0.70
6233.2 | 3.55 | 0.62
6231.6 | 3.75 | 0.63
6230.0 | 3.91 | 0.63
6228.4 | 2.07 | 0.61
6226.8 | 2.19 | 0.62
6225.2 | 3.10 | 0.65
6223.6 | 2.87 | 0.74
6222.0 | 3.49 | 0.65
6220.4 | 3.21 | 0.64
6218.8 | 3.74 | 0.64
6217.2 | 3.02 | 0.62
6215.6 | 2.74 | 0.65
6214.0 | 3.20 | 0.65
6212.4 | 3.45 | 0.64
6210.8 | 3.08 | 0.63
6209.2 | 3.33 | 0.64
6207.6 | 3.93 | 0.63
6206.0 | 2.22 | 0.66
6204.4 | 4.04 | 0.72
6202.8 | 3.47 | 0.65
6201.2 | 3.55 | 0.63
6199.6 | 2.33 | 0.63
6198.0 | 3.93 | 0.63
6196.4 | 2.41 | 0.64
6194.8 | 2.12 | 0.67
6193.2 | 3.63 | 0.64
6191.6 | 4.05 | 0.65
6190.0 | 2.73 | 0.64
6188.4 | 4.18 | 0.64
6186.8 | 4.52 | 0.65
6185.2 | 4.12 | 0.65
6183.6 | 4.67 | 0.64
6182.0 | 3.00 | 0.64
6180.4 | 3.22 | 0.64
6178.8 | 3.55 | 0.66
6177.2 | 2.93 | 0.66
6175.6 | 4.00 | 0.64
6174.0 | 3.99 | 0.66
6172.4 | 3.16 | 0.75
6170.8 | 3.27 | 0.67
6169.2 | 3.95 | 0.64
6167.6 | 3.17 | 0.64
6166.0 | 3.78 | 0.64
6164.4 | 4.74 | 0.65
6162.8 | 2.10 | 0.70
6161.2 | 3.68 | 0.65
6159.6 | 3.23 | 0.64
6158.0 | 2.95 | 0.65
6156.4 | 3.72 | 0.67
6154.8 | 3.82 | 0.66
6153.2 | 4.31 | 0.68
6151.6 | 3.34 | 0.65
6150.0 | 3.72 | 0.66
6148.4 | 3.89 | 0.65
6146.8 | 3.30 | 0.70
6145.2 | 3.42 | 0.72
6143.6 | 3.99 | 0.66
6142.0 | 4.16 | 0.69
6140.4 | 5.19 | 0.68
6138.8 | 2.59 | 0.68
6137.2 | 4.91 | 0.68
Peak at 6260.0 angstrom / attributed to H-beta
